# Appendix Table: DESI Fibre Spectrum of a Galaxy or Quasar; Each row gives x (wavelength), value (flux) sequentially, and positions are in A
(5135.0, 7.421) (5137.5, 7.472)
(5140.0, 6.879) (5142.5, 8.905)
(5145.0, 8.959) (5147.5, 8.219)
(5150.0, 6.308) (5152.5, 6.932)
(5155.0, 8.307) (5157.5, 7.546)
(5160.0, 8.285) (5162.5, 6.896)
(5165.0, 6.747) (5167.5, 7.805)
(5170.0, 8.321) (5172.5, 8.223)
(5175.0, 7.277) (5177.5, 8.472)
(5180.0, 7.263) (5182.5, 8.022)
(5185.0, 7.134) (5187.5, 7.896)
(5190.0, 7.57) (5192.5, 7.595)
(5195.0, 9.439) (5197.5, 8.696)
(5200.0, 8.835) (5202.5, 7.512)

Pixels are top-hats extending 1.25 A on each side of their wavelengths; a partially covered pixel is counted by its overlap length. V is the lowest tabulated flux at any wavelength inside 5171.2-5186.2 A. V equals 7.134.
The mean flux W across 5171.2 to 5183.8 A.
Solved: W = 7.85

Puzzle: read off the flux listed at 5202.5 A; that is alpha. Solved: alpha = 7.512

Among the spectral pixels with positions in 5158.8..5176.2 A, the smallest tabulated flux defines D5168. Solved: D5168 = 6.747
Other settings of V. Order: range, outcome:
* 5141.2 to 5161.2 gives 6.308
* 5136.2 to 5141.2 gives 6.879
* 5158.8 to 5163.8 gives 6.896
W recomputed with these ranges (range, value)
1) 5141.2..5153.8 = 7.86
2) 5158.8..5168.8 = 7.43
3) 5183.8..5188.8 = 7.52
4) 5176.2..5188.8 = 7.75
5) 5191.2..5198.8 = 8.57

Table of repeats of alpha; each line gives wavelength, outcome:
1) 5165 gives 6.747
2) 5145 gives 8.959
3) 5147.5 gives 8.219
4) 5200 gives 8.835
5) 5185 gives 7.134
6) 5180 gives 7.263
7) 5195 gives 9.439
